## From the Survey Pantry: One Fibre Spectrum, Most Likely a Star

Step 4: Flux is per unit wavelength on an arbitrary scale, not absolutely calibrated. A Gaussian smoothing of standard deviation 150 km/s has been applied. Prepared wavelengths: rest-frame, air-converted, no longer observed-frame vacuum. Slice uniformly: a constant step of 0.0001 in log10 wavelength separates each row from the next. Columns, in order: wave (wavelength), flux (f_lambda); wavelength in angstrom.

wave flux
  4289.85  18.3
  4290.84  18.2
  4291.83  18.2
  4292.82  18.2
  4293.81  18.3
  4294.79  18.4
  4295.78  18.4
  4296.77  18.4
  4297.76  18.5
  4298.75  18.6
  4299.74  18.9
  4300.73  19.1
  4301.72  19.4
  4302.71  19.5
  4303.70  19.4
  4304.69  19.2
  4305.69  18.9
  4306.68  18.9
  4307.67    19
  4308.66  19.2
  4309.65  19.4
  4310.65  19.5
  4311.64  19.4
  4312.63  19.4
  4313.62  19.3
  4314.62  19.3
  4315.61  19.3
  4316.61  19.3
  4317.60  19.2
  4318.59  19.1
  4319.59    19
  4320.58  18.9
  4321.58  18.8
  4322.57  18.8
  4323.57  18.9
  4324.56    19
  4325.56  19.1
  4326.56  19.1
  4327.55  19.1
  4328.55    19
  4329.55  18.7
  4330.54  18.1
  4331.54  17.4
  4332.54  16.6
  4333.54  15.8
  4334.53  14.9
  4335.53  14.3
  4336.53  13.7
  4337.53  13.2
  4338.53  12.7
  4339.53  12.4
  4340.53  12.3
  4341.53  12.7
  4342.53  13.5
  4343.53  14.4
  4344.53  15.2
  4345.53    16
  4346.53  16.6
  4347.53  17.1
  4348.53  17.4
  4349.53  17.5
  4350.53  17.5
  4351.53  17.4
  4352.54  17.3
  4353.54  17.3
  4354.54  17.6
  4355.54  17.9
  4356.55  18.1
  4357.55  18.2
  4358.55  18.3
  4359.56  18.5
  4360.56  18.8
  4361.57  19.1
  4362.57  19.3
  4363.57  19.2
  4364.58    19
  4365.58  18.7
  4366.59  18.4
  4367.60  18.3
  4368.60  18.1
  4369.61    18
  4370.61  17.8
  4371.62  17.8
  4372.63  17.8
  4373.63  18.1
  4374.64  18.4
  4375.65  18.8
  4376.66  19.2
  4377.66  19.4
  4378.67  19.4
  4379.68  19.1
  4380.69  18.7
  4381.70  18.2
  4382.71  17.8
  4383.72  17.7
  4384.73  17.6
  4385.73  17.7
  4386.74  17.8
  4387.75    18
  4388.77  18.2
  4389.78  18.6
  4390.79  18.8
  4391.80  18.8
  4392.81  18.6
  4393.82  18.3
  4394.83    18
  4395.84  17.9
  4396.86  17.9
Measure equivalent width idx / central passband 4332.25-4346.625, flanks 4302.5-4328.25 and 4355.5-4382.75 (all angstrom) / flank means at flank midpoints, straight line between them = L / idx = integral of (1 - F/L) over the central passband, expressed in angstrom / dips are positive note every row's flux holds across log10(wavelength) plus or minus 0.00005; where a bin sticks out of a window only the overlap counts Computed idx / 3.6 angstrom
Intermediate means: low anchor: 19.1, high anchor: 18.5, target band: 14.2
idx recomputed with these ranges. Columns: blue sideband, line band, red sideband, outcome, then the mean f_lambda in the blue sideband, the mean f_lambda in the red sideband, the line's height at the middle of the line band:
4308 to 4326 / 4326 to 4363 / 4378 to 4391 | 4.38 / 19.2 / 18.3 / 18.8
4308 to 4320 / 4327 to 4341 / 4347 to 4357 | 2.11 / 19.3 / 17.5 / 18.3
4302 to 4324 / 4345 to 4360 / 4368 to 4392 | 0.93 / 19.2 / 18.3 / 18.7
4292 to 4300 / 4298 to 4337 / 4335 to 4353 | -3.67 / 18.4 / 15.1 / 16.9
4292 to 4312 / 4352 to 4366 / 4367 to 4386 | 0.07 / 18.9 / 18.3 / 18.5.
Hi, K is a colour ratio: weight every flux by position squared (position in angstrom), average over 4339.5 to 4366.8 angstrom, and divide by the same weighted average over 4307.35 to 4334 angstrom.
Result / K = 0.9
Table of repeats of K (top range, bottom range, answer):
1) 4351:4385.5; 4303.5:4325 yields 0.98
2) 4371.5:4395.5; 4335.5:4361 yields 1.17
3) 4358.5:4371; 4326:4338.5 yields 1.14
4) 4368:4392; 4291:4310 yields 1.01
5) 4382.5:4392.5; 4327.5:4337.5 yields 1.13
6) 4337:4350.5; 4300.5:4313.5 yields 0.78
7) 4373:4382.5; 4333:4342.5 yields 1.41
